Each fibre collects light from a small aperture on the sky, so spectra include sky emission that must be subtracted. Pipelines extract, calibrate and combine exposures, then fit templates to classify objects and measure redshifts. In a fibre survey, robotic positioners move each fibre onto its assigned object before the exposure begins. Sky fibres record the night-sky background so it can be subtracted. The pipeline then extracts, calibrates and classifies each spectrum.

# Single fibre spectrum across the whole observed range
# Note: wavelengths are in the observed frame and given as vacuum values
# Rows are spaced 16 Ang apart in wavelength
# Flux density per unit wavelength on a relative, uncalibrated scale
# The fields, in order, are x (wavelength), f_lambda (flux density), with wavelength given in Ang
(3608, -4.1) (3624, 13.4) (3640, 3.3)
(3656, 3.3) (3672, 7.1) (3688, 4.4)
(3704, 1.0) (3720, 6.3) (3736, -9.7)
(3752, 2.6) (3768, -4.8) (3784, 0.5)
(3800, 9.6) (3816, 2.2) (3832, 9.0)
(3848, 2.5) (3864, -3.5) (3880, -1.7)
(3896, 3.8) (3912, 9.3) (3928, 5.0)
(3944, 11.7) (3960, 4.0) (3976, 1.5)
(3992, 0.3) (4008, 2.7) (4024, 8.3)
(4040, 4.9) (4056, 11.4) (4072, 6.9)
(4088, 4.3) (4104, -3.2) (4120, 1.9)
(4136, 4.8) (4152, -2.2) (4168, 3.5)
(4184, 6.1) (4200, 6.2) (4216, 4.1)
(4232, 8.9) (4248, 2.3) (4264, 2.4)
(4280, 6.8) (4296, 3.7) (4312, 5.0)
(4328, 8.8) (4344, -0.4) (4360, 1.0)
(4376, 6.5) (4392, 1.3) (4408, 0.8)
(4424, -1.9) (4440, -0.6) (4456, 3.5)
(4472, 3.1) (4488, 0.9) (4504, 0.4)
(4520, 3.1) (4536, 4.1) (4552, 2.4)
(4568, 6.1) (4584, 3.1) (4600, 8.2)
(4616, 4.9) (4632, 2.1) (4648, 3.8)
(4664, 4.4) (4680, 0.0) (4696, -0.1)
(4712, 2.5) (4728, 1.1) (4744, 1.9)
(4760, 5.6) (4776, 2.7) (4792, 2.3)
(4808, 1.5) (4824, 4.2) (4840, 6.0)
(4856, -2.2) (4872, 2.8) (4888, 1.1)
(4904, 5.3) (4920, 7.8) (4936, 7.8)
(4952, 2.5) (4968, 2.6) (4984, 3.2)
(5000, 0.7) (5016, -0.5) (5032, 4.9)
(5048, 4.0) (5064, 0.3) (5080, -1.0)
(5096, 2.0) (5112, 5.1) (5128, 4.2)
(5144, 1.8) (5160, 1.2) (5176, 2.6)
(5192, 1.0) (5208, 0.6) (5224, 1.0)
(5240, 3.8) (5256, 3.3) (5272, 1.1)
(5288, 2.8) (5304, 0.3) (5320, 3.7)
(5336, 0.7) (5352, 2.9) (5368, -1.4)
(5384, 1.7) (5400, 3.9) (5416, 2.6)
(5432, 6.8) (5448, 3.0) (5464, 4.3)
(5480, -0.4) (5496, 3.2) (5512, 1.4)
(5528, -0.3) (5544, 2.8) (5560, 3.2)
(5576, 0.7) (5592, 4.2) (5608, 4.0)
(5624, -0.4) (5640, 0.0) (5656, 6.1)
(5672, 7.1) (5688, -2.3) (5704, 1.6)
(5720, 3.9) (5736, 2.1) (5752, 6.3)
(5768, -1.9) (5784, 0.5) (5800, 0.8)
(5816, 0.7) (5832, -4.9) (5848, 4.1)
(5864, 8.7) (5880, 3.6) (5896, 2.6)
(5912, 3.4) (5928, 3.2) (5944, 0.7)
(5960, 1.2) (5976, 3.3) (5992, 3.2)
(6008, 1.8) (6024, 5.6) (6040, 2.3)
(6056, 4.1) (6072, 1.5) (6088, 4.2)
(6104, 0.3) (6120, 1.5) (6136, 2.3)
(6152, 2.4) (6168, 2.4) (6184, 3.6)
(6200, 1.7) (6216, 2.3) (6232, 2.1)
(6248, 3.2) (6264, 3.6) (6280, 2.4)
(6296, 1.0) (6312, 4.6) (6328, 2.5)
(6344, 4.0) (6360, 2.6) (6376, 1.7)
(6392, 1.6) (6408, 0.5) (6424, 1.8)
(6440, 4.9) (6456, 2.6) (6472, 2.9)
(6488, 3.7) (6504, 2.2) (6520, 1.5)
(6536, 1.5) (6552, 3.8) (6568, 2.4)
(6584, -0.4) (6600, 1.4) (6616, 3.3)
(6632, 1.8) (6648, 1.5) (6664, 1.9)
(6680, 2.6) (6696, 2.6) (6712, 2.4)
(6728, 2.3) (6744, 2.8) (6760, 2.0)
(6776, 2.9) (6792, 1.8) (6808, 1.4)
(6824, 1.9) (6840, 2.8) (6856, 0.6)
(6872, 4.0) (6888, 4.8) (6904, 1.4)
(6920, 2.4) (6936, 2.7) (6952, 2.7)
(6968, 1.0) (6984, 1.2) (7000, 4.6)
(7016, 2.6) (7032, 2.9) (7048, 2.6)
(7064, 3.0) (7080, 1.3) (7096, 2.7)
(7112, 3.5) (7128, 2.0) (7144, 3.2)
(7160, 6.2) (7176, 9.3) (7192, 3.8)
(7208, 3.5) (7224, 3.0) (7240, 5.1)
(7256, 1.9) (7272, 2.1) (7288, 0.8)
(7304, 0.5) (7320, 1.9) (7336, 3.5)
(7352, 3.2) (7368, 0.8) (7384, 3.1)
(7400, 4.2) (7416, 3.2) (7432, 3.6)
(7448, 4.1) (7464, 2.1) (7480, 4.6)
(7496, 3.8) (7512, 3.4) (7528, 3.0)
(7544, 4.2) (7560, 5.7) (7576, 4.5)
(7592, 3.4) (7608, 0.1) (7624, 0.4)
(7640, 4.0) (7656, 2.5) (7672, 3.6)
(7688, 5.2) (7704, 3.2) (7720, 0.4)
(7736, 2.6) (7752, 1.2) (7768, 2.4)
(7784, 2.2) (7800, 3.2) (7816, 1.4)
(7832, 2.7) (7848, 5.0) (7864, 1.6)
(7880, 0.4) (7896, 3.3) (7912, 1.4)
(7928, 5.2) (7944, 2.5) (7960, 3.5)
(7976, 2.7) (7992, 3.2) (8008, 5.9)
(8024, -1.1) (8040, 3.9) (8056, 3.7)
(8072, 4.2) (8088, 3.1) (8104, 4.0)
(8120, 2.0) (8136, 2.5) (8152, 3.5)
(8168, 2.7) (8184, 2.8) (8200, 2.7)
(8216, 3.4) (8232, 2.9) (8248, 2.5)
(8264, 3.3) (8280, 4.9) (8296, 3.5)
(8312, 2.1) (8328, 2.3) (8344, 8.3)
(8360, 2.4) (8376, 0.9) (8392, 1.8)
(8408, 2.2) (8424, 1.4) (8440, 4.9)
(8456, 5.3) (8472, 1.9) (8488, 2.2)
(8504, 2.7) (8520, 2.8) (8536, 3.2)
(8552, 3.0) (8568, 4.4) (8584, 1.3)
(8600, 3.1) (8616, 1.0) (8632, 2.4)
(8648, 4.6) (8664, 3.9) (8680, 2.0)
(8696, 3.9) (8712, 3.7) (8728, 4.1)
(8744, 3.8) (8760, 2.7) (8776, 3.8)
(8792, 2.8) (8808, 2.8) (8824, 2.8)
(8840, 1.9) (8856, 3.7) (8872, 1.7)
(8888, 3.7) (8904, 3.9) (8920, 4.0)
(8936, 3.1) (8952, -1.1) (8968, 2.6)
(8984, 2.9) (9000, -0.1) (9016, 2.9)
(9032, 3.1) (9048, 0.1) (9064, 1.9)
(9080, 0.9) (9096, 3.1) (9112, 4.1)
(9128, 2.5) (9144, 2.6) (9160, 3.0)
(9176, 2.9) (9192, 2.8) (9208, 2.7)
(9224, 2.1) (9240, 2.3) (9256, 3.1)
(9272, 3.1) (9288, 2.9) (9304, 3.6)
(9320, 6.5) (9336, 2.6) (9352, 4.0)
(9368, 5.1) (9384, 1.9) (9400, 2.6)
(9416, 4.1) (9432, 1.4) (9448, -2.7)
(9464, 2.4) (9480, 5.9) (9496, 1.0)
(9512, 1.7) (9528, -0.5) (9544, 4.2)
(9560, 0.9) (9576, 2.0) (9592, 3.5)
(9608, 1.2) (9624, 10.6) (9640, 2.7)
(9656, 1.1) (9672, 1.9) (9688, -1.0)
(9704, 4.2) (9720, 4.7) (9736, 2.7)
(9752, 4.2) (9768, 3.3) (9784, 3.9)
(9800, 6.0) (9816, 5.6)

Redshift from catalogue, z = 0.92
